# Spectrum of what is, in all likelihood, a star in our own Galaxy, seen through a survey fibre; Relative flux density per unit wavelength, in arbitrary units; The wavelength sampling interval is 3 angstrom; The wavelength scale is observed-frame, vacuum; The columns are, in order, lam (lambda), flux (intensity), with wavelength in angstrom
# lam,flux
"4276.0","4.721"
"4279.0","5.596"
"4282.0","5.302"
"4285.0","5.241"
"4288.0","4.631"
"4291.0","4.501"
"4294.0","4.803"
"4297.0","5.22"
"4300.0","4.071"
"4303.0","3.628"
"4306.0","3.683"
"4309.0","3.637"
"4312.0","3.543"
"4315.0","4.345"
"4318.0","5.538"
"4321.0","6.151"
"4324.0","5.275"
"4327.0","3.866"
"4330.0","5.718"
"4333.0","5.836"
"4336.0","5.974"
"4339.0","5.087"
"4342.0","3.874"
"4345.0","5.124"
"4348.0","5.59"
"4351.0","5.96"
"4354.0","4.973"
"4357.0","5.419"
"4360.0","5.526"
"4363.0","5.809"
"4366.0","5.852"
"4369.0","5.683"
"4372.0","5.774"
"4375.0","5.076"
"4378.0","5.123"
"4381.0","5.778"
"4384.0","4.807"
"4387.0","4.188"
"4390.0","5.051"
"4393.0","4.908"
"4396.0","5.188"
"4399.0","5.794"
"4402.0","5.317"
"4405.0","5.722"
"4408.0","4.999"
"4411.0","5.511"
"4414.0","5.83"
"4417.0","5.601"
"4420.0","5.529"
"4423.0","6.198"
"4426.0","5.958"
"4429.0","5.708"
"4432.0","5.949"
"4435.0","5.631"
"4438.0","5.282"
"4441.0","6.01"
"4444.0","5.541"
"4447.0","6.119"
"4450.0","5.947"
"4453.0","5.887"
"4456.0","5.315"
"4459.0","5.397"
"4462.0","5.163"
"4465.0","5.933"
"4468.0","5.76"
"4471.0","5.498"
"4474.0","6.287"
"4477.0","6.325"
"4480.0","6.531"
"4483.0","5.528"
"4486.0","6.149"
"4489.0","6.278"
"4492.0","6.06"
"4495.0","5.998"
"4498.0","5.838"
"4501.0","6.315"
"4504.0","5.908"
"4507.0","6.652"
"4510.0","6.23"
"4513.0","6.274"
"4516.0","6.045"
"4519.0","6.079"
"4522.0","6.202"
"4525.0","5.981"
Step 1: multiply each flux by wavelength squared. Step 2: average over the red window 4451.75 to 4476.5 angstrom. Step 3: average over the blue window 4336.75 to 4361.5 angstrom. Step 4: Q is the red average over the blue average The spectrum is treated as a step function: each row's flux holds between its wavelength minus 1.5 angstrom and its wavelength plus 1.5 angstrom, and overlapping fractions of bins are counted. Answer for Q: 1.15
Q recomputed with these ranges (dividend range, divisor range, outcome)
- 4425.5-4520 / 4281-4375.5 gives 1.26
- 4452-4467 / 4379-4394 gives 1.15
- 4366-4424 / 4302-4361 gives 1.12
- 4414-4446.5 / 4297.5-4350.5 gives 1.26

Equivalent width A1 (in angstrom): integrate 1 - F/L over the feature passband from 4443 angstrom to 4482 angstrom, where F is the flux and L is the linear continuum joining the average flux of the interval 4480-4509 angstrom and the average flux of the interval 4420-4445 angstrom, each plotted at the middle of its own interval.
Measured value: 0.7 angstrom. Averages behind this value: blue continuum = 5.77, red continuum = 6.11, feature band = 5.82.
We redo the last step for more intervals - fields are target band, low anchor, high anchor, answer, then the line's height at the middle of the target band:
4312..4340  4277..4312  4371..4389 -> -2.8 angstrom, 4.74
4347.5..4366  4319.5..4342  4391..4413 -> -0.8 angstrom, 5.33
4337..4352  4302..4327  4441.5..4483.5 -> -1.2 angstrom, 4.73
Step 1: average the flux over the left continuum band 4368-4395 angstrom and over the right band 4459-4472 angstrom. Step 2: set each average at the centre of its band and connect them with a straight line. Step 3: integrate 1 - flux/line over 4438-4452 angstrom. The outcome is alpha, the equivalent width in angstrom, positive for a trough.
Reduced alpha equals -0.95 angstrom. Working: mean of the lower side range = 5.15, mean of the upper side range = 5.57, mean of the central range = 5.84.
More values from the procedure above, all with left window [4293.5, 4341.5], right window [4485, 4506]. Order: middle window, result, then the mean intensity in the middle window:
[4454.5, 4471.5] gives 0.98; 5.51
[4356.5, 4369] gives -1.42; 5.67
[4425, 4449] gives -0.53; 5.77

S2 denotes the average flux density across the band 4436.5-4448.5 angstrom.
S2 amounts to 5.74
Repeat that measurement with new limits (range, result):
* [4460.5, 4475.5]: 5.73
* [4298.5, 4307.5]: 3.79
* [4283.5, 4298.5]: 4.88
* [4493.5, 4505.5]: 6.01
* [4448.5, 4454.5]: 5.92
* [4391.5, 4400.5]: 5.3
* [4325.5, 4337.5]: 5.35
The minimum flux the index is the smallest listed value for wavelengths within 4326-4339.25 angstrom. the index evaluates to 3.866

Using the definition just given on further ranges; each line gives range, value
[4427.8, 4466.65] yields 5.163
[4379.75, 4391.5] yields 4.188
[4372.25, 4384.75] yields 4.807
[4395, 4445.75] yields 4.999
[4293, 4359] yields 3.543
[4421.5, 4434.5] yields 5.708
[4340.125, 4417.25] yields 3.874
